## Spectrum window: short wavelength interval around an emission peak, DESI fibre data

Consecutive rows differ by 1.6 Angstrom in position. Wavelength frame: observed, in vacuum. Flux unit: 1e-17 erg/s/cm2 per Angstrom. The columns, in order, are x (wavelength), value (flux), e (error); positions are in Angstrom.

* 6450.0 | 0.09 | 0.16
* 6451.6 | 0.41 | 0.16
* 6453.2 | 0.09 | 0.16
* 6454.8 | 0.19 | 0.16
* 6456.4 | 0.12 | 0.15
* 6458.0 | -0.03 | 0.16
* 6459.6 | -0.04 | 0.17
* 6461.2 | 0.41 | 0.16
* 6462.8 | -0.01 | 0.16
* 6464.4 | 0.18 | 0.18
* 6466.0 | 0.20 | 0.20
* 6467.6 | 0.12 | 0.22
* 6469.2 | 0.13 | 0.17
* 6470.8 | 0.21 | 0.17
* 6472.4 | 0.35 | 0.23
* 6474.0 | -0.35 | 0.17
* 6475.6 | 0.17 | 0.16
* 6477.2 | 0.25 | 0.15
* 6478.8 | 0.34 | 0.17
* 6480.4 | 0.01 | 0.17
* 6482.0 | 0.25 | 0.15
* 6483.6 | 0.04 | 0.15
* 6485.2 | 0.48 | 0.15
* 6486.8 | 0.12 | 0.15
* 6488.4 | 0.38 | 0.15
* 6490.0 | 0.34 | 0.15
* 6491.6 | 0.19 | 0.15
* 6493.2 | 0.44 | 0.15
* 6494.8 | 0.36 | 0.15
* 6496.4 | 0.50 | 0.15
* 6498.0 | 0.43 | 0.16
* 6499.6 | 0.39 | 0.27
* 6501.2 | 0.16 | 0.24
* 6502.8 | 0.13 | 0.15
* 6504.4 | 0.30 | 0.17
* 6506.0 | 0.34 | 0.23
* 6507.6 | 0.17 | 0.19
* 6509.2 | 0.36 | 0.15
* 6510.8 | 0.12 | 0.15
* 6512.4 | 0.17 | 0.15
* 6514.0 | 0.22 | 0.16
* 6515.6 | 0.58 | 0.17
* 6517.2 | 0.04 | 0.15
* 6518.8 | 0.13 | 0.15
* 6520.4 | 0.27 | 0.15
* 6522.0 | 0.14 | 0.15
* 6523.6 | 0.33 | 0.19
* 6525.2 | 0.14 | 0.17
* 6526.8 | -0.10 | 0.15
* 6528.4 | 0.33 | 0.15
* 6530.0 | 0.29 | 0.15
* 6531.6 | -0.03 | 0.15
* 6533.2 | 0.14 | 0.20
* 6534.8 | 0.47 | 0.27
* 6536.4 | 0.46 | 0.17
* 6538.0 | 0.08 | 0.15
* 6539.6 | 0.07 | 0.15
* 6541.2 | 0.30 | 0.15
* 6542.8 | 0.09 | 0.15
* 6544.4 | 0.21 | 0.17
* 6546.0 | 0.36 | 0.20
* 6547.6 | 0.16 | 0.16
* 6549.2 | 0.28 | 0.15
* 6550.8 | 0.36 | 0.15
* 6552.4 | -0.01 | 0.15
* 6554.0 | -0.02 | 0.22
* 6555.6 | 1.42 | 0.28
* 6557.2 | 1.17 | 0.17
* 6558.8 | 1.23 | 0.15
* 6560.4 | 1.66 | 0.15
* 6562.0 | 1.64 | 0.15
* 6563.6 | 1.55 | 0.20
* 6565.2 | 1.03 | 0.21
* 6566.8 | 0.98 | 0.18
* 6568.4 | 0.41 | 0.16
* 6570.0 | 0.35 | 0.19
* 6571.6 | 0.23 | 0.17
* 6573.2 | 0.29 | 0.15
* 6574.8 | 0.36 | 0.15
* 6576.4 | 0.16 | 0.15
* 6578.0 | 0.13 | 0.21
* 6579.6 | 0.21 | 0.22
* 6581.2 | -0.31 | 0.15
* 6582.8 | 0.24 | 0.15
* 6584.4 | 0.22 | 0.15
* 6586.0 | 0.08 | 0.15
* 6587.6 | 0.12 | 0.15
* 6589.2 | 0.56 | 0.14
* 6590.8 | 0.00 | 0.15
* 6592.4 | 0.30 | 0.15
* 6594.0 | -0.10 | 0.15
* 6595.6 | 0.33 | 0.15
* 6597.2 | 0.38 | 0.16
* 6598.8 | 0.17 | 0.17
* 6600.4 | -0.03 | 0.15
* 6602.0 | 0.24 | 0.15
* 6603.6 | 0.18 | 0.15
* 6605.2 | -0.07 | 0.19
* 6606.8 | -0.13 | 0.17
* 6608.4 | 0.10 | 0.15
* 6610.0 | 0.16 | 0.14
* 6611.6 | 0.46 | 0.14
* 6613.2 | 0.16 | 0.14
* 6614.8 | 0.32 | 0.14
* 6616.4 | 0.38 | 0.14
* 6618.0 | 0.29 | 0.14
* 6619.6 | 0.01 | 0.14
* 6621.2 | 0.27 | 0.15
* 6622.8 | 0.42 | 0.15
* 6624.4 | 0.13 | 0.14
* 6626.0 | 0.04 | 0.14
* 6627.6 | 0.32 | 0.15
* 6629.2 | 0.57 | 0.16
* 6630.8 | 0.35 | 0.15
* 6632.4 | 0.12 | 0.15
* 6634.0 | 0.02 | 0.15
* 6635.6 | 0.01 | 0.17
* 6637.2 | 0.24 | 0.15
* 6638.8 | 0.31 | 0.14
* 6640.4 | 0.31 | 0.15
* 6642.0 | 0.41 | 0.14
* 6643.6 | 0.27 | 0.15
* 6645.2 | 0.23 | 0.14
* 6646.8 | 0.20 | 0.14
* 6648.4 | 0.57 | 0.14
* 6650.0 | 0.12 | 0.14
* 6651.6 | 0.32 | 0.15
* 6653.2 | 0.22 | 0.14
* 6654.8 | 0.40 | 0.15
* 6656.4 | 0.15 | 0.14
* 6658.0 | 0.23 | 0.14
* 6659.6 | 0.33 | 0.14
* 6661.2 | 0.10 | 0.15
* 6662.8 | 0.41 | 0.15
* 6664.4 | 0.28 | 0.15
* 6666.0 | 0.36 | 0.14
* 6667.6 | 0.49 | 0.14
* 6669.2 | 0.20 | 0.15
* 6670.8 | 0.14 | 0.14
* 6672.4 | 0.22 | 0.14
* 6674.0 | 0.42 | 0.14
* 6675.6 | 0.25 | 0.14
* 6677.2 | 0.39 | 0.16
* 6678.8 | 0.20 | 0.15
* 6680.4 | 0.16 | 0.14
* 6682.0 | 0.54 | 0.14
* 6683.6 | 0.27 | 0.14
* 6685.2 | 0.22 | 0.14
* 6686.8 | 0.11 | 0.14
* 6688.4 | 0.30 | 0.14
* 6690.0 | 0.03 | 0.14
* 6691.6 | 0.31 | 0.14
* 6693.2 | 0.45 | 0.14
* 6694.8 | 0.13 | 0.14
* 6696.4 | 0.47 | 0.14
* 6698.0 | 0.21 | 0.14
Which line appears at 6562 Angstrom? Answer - [O II] 3727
